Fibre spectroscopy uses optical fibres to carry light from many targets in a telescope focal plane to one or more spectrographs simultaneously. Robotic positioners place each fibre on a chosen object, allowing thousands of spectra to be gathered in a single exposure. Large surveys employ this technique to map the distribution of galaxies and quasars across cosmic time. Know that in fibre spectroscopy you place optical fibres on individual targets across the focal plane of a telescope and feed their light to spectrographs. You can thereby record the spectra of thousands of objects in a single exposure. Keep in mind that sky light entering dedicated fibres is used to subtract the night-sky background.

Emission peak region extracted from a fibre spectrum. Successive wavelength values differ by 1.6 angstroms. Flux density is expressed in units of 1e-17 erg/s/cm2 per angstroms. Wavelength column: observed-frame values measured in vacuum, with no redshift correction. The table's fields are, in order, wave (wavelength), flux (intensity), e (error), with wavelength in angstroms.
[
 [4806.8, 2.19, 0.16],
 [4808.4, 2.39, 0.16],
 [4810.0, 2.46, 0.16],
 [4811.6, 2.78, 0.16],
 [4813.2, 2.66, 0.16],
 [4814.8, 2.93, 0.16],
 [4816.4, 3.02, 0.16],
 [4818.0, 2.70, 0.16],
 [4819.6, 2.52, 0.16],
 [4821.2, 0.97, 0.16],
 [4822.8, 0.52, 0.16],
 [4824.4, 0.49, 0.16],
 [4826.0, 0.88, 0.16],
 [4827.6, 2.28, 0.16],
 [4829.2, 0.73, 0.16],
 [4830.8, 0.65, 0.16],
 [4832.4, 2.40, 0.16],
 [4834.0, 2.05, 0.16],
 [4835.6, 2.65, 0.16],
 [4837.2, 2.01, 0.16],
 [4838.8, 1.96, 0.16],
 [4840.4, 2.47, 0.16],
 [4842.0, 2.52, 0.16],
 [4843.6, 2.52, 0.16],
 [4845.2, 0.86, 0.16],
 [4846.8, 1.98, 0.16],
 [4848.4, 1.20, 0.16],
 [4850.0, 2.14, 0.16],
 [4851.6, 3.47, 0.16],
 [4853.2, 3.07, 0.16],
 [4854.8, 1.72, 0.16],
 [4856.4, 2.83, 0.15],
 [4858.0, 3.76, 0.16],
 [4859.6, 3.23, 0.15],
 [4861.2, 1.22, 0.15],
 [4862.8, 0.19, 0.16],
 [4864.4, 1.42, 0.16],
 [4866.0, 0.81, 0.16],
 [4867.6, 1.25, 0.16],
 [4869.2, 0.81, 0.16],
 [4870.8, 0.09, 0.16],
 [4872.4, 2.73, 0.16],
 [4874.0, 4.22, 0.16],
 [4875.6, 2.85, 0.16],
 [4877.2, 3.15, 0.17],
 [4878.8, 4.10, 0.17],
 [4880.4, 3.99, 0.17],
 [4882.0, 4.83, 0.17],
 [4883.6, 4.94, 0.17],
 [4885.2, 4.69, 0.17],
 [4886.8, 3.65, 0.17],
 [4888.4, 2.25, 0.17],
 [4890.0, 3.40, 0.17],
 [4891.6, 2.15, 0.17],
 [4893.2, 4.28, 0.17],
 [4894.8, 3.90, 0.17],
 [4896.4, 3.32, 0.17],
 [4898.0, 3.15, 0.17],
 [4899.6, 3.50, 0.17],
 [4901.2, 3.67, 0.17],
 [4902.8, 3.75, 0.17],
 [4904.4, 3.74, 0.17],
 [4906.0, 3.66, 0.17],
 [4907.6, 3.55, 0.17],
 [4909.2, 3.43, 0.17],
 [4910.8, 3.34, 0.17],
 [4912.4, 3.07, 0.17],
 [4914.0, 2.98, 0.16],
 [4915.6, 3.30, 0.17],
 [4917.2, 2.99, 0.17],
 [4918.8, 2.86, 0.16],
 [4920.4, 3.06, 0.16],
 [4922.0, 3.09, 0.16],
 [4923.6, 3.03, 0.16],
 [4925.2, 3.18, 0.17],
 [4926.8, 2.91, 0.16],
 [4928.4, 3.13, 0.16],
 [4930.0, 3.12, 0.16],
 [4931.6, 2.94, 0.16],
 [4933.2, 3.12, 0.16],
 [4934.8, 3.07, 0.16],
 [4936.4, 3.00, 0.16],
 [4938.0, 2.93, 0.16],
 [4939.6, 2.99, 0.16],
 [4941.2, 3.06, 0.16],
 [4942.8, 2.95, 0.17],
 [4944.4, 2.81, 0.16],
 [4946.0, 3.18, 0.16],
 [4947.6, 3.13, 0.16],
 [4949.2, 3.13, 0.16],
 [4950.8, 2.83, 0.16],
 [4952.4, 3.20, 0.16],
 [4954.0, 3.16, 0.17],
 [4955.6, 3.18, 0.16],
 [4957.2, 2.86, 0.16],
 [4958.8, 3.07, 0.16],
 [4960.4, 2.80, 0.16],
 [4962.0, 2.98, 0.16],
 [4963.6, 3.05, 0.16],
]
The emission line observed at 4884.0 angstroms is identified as Lyman alpha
